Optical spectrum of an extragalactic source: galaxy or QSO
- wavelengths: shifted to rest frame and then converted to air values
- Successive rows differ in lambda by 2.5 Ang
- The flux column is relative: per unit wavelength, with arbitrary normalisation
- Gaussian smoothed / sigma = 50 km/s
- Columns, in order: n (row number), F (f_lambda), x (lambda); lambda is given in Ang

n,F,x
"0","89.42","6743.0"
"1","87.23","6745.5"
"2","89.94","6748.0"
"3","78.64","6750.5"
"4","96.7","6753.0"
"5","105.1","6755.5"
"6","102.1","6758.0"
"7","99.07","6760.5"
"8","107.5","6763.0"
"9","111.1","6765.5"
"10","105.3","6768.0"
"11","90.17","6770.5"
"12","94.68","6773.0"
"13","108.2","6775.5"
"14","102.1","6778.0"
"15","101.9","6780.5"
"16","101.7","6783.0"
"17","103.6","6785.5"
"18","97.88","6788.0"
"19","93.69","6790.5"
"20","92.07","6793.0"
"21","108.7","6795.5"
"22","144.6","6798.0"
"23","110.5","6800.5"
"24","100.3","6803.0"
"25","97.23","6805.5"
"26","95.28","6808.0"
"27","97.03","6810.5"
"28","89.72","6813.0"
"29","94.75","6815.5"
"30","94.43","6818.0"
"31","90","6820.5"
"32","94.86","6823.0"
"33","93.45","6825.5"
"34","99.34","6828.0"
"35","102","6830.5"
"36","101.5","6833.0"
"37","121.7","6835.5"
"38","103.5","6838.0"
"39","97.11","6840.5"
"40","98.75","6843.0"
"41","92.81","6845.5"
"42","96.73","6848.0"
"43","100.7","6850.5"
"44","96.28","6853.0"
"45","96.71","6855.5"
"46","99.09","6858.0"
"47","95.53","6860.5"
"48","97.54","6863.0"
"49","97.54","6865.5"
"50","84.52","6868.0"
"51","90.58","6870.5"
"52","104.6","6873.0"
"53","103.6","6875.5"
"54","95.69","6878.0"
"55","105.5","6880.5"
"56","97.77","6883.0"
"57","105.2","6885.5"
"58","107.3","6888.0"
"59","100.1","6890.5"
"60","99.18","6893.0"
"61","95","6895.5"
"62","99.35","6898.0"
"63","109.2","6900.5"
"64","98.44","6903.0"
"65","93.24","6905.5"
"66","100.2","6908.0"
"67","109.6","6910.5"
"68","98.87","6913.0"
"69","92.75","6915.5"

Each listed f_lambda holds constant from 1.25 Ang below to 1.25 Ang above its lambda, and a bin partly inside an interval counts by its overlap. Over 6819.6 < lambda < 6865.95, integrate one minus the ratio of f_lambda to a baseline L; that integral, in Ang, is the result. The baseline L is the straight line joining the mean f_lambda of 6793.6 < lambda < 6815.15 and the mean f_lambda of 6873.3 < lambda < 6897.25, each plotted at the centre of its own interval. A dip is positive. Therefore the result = 1.9 Ang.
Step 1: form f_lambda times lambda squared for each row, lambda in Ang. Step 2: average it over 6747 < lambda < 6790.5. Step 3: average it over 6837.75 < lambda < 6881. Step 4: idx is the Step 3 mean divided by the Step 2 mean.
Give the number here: 1.0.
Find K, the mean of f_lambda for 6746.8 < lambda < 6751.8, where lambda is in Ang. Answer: 84.4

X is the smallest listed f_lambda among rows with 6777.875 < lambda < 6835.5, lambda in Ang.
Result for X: 89.72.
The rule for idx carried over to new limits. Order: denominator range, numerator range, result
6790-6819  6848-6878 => 0.97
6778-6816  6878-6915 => 1.02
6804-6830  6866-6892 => 1.07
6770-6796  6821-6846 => 1.02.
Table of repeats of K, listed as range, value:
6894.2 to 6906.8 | 99.1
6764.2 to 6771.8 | 102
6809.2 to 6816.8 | 93.8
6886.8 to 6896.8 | 100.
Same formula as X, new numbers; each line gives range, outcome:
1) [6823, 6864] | 92.81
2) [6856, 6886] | 84.52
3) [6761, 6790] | 90.17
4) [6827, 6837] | 99.34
